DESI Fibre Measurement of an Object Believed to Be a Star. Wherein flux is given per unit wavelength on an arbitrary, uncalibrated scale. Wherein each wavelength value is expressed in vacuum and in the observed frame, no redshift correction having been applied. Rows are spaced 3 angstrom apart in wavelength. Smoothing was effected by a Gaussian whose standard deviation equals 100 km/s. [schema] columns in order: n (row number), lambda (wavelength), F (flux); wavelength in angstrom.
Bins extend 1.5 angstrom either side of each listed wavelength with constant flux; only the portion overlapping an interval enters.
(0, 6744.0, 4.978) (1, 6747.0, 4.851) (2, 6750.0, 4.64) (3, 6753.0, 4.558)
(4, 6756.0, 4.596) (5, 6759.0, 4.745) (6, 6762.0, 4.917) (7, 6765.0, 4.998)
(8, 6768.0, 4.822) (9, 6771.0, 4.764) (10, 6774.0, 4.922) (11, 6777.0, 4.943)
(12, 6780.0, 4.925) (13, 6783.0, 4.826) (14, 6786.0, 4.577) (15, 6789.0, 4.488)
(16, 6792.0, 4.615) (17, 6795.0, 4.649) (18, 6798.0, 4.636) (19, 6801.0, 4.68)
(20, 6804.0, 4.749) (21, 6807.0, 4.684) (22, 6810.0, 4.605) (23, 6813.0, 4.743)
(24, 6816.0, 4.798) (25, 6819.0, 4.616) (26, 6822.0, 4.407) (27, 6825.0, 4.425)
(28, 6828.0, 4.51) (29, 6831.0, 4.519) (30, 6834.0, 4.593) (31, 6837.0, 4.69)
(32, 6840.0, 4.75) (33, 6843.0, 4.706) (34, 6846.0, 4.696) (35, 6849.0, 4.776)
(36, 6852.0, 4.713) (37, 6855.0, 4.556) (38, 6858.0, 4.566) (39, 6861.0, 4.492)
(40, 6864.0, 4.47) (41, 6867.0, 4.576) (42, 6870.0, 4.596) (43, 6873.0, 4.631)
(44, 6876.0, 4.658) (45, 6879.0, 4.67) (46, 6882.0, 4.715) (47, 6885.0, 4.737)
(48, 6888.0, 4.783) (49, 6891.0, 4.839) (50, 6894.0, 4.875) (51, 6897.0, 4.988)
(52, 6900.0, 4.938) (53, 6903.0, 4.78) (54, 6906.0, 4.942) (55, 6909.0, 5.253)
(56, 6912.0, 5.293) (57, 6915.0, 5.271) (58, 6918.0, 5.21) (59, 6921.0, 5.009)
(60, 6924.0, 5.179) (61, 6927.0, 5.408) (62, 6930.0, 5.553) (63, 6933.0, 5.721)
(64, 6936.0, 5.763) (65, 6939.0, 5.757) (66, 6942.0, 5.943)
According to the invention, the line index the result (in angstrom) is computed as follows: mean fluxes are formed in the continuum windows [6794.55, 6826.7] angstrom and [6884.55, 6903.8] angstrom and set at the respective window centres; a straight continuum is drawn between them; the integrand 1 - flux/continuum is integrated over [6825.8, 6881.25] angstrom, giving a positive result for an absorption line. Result 1.5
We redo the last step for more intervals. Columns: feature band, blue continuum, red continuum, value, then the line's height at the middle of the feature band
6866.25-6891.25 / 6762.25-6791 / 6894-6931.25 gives 1.83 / 5.06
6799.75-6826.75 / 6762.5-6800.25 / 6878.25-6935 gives 1.18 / 4.84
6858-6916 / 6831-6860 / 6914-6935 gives 2.52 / 5.02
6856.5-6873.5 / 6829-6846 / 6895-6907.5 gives 0.76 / 4.76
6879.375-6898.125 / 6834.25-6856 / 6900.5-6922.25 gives 0.58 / 4.96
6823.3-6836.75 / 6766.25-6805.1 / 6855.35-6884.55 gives 0.40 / 4.67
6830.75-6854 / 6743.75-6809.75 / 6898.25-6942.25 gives 1.49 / 5.01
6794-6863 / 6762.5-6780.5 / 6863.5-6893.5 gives 2.15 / 4.78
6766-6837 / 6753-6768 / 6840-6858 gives 0.97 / 4.74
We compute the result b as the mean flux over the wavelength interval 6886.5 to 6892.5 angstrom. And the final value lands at 4.81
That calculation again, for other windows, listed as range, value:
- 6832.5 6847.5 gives 4.69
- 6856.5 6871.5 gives 4.54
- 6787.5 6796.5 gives 4.58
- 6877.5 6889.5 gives 4.73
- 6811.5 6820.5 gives 4.72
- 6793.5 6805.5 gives 4.68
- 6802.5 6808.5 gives 4.72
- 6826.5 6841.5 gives 4.61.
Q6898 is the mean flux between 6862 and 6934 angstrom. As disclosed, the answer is 4.95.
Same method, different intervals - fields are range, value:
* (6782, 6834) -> 4.62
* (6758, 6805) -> 4.77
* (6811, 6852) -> 4.64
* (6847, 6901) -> 4.7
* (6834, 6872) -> 4.63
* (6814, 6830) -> 4.56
